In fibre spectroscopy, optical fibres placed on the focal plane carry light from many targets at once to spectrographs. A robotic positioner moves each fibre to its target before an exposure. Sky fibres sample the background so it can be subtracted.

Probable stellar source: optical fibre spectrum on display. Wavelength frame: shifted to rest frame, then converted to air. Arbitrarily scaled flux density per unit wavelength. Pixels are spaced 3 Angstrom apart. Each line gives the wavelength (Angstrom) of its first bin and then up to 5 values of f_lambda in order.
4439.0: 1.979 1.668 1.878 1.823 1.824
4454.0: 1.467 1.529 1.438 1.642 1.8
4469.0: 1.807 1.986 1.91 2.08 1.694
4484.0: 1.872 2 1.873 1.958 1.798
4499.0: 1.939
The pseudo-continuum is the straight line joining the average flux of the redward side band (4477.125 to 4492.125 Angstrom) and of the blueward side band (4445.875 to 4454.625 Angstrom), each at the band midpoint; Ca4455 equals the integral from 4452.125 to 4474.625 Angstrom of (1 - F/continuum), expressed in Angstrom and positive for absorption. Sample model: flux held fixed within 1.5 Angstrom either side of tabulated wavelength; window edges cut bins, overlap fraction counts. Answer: 1.5 Angstrom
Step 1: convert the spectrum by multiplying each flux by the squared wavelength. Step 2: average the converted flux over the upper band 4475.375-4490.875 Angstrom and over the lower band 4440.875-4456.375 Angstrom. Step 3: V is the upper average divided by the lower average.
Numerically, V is 1.1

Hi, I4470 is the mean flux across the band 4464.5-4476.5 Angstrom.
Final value 1.88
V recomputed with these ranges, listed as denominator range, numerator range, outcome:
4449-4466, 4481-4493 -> 1.19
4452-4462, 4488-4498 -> 1.27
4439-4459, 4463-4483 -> 1.10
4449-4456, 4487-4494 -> 1.19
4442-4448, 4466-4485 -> 1.05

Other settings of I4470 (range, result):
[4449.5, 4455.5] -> 1.65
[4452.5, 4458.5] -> 1.5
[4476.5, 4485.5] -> 1.88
